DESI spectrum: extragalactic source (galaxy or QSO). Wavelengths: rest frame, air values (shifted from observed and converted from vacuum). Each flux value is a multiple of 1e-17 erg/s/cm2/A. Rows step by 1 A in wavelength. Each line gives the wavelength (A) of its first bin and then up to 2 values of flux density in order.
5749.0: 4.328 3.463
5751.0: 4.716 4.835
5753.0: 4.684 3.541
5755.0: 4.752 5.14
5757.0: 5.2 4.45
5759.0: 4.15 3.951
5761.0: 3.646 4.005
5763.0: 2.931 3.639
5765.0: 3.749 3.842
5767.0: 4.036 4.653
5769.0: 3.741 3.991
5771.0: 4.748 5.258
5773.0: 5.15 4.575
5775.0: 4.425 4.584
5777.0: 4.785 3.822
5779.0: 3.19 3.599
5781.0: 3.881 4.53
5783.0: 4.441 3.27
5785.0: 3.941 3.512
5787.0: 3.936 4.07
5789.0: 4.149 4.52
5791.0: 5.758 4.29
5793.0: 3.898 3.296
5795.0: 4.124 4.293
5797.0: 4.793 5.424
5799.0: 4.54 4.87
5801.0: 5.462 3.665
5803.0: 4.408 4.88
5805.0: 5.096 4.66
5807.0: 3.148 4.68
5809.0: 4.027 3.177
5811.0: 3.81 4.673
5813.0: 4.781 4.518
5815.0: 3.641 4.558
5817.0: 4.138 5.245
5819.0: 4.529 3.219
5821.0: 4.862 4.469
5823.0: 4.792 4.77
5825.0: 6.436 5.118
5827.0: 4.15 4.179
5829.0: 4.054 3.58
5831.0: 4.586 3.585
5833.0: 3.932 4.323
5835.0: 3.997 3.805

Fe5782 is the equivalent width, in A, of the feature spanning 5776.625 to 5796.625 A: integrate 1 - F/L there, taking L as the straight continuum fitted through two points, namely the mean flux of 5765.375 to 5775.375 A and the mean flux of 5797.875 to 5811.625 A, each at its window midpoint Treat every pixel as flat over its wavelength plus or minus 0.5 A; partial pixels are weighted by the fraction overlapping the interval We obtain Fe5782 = 1.58 A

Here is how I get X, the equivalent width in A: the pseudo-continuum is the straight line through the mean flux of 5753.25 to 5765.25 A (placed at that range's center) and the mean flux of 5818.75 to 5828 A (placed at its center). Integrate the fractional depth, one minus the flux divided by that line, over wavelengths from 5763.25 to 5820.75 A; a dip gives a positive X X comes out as 1.7 A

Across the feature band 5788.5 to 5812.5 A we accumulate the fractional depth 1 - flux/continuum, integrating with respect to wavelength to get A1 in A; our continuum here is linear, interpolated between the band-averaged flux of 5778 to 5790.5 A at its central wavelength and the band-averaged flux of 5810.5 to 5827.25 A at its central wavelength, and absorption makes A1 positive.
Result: -1.0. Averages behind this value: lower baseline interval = 3.92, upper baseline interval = 4.58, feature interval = 4.4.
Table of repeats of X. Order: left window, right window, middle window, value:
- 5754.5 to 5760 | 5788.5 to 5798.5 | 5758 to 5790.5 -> 3.4 A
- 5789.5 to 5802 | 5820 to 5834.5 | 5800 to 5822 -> 0.7 A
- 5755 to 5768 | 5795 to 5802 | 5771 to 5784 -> 0.2 A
